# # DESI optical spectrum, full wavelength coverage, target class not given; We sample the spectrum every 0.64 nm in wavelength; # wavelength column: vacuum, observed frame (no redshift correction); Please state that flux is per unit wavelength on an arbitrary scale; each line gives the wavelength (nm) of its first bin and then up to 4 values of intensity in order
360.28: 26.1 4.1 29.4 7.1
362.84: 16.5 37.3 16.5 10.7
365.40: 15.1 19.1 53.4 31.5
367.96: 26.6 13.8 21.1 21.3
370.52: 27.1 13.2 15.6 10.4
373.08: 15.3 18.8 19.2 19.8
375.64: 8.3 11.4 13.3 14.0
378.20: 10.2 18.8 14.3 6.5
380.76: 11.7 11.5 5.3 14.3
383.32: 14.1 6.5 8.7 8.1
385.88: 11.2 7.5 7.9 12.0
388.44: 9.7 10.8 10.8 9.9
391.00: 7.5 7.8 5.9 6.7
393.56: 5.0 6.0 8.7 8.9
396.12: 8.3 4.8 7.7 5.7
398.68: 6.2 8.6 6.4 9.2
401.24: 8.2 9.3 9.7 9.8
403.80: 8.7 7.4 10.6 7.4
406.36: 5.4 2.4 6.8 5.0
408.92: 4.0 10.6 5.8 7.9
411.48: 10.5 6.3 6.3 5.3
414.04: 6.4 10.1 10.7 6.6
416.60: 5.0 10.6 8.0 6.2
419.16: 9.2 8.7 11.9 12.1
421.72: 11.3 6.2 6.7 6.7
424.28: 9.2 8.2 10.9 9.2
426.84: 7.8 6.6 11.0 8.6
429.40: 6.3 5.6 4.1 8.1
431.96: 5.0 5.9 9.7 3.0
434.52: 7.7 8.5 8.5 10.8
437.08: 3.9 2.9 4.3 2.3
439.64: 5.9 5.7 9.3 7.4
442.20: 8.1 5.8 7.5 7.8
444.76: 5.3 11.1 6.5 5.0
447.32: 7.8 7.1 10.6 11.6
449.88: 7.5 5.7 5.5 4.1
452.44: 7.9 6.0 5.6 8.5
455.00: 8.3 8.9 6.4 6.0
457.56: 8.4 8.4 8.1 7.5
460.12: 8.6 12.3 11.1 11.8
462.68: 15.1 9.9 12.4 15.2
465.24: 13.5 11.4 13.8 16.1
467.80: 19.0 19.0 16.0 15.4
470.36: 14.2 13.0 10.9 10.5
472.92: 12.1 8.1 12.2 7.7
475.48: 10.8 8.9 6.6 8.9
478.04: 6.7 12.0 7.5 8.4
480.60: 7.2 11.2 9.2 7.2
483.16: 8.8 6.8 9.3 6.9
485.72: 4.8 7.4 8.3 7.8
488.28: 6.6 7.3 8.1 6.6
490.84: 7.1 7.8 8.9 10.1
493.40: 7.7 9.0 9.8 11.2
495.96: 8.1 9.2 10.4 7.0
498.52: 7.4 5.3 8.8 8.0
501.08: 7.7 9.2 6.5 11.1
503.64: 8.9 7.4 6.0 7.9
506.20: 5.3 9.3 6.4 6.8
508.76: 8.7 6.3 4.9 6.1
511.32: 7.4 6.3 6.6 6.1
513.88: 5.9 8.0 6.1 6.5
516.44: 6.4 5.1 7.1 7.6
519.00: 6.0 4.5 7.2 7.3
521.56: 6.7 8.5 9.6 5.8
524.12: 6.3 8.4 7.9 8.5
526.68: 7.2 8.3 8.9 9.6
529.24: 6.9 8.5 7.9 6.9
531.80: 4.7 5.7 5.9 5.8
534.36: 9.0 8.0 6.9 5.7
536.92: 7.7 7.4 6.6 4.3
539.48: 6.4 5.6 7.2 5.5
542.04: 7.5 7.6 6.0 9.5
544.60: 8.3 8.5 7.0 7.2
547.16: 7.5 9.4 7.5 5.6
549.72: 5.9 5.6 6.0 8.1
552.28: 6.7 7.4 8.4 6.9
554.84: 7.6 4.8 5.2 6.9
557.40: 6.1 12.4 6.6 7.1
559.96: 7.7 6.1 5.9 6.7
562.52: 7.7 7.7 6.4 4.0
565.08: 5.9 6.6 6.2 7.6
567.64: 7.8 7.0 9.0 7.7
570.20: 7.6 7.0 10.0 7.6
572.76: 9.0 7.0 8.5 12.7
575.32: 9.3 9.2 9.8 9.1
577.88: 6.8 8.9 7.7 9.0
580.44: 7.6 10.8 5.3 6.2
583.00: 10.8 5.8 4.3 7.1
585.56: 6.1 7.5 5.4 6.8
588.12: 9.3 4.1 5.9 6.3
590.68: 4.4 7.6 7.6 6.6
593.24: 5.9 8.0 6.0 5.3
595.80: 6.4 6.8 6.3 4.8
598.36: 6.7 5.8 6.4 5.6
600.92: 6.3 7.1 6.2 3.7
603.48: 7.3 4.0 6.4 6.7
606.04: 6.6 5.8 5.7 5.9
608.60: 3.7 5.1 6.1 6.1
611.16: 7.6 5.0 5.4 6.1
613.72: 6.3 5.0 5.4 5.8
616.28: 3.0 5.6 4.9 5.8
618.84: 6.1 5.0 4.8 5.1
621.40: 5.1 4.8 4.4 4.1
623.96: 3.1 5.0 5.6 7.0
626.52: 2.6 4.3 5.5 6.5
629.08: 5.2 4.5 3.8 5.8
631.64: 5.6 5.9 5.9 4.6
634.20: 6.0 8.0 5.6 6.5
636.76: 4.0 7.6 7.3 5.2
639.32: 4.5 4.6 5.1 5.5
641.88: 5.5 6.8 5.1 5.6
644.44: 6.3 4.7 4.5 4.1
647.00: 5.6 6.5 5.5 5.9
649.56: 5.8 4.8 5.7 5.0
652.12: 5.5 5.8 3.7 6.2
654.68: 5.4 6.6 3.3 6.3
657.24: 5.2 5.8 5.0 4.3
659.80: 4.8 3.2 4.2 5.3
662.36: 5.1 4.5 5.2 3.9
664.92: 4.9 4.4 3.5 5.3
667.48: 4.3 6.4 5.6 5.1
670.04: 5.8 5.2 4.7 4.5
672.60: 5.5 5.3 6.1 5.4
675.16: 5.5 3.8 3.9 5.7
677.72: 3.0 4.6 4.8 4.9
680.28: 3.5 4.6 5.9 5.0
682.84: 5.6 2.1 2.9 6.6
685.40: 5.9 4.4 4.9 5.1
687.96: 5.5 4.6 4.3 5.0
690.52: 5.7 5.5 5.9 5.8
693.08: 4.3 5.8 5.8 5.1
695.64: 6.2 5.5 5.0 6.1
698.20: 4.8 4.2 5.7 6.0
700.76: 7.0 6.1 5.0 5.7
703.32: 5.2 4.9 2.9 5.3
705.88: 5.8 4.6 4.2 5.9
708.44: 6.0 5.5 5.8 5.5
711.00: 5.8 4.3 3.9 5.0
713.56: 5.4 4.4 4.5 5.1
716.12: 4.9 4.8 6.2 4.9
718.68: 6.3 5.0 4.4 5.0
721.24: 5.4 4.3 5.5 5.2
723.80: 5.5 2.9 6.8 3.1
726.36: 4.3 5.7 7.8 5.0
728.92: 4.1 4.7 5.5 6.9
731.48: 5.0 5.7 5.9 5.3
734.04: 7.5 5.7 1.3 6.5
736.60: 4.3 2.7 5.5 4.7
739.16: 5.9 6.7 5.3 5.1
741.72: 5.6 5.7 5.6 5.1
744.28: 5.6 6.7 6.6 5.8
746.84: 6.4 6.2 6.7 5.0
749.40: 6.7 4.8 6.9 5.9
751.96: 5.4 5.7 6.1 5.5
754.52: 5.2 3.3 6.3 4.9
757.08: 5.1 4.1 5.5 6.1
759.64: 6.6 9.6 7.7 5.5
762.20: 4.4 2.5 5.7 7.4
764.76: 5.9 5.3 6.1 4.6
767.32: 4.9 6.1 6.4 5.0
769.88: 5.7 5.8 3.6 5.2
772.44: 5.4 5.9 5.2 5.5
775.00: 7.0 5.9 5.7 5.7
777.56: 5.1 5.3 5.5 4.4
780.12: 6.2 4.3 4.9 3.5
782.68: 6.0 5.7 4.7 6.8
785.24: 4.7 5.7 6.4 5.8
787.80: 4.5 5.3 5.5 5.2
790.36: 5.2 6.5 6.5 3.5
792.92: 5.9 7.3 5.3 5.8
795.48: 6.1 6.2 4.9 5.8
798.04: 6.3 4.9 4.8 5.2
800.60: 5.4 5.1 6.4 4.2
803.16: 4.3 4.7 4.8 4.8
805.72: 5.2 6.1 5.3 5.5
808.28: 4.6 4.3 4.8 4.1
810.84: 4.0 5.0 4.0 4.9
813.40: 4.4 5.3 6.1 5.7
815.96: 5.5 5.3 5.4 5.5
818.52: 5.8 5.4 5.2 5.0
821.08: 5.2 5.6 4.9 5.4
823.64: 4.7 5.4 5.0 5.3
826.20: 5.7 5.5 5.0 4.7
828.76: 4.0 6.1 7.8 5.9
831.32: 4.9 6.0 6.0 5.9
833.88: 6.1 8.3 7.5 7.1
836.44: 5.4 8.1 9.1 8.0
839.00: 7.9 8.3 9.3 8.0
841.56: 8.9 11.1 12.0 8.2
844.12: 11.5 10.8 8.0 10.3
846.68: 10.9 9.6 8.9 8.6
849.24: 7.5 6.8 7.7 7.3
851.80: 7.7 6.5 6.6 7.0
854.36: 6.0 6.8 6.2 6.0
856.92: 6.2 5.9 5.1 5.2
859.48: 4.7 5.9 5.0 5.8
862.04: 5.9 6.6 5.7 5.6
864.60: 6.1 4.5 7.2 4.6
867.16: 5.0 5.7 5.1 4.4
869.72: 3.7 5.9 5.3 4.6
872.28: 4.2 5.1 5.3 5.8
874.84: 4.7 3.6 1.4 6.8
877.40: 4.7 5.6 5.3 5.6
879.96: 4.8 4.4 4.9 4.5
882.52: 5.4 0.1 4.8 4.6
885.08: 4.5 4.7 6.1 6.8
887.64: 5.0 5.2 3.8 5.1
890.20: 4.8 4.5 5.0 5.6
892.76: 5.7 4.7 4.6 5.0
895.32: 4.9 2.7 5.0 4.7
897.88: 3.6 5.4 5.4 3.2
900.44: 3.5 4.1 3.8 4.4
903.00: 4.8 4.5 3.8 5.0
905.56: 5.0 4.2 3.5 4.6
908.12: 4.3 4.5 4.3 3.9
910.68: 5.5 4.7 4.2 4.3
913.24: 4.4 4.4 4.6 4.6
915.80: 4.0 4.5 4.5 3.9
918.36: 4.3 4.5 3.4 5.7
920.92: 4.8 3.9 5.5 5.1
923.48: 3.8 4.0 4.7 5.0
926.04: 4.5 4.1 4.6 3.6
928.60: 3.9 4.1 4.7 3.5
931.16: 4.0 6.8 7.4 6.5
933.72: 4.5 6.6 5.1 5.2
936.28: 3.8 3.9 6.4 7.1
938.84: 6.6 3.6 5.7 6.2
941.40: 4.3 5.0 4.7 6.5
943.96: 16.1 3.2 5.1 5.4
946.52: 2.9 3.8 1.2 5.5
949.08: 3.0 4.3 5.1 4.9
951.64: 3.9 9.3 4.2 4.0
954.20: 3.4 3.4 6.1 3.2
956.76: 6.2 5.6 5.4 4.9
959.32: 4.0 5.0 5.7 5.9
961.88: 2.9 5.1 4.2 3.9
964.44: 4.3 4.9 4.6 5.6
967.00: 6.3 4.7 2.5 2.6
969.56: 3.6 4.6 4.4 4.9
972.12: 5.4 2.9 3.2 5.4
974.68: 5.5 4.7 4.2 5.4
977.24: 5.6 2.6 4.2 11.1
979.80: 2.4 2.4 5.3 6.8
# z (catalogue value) 2.018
